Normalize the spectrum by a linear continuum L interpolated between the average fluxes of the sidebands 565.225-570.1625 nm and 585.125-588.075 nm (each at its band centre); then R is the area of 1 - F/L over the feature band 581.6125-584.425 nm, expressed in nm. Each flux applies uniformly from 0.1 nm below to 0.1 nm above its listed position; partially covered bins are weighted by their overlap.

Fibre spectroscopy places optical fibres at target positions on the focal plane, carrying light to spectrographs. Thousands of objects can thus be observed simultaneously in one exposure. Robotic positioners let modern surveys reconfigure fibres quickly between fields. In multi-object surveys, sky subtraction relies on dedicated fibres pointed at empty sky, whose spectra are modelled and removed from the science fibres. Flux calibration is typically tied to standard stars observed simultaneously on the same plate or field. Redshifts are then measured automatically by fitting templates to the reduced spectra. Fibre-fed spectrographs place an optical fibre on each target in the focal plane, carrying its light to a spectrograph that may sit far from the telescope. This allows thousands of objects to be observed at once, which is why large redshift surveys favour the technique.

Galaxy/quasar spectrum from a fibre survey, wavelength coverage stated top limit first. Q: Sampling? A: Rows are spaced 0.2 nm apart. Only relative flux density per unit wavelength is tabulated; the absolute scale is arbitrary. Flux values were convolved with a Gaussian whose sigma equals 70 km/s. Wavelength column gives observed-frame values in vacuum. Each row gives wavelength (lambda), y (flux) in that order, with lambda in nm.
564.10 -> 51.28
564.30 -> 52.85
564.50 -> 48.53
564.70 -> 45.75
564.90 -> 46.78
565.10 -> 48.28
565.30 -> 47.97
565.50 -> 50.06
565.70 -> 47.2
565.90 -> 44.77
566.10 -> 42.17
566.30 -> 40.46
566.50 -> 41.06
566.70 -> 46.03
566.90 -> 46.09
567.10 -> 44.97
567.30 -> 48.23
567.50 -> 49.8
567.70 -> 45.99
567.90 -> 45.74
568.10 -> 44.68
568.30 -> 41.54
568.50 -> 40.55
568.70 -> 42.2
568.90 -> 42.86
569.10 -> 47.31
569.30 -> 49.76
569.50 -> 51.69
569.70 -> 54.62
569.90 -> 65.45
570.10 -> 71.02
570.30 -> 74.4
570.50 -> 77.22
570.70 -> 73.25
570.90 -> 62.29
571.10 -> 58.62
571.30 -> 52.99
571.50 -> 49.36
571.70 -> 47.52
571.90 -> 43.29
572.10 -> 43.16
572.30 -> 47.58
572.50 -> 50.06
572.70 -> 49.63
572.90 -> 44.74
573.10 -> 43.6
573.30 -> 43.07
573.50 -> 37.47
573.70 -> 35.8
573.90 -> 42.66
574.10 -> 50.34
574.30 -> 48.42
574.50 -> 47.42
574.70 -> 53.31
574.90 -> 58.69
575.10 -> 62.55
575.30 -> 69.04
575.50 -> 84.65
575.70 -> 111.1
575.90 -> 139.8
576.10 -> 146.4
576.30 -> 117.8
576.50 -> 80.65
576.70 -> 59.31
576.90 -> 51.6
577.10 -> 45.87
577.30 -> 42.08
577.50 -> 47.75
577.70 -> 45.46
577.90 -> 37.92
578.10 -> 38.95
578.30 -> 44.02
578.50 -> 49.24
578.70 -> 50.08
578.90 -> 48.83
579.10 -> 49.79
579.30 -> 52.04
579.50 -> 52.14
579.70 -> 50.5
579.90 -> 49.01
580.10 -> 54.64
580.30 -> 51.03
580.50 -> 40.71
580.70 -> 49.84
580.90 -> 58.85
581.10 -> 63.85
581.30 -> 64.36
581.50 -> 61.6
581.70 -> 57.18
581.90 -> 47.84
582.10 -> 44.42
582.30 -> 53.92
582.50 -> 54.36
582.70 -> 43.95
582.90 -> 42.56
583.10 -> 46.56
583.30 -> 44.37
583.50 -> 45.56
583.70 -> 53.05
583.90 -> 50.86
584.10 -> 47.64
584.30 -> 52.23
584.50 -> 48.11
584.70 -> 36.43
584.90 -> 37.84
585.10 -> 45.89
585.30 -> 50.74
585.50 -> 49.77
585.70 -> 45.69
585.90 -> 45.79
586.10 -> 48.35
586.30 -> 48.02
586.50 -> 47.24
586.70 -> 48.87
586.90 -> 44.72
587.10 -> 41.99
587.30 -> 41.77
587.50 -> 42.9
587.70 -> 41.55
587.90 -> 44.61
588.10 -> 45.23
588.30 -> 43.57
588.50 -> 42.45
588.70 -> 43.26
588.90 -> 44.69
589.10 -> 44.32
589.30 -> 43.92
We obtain -0.164 nm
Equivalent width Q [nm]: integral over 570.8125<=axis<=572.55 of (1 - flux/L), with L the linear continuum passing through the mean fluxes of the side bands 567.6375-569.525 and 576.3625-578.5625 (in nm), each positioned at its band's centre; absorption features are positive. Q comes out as -0.13 nm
